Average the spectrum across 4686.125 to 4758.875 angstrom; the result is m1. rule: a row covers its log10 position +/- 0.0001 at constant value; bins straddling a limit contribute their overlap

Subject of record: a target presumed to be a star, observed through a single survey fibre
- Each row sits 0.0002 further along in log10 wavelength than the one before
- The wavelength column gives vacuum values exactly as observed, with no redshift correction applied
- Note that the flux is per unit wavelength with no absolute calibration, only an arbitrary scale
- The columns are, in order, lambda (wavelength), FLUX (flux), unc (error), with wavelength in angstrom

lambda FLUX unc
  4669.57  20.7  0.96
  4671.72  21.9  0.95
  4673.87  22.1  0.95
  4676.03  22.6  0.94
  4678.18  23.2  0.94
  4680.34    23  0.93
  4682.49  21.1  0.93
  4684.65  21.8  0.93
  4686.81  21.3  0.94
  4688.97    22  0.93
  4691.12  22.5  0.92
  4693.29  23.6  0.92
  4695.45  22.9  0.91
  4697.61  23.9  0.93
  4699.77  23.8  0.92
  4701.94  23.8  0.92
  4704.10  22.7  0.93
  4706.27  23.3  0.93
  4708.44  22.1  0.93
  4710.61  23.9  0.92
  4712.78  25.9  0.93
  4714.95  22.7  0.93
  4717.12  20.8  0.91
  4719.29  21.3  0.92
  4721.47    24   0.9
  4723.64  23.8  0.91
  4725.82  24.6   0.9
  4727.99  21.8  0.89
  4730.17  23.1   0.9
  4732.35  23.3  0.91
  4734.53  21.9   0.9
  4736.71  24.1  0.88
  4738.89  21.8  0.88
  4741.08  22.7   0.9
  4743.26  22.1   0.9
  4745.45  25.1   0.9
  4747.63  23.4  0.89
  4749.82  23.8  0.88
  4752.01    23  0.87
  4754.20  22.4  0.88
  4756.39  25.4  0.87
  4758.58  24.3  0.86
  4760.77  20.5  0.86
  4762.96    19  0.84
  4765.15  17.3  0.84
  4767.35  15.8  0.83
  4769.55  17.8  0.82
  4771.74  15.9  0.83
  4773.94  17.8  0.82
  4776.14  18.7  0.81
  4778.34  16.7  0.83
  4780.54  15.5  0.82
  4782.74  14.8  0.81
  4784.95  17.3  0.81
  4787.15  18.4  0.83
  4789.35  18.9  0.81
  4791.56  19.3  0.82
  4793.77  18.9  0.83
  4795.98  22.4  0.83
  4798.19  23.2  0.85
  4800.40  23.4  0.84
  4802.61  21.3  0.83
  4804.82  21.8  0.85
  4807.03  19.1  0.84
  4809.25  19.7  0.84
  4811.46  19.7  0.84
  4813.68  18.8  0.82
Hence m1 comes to 23.1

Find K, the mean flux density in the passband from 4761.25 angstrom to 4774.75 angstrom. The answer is 17.4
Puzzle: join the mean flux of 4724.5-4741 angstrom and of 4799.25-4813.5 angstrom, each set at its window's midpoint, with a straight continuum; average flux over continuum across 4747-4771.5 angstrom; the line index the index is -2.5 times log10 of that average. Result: 0.06 mag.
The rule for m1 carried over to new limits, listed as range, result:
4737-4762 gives 23.1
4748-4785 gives 19.3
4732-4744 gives 22.6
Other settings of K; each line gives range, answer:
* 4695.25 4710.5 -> 23.3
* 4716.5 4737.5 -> 22.9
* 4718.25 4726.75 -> 23.4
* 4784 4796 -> 18.9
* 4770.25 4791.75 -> 17.3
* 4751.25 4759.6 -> 23.8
